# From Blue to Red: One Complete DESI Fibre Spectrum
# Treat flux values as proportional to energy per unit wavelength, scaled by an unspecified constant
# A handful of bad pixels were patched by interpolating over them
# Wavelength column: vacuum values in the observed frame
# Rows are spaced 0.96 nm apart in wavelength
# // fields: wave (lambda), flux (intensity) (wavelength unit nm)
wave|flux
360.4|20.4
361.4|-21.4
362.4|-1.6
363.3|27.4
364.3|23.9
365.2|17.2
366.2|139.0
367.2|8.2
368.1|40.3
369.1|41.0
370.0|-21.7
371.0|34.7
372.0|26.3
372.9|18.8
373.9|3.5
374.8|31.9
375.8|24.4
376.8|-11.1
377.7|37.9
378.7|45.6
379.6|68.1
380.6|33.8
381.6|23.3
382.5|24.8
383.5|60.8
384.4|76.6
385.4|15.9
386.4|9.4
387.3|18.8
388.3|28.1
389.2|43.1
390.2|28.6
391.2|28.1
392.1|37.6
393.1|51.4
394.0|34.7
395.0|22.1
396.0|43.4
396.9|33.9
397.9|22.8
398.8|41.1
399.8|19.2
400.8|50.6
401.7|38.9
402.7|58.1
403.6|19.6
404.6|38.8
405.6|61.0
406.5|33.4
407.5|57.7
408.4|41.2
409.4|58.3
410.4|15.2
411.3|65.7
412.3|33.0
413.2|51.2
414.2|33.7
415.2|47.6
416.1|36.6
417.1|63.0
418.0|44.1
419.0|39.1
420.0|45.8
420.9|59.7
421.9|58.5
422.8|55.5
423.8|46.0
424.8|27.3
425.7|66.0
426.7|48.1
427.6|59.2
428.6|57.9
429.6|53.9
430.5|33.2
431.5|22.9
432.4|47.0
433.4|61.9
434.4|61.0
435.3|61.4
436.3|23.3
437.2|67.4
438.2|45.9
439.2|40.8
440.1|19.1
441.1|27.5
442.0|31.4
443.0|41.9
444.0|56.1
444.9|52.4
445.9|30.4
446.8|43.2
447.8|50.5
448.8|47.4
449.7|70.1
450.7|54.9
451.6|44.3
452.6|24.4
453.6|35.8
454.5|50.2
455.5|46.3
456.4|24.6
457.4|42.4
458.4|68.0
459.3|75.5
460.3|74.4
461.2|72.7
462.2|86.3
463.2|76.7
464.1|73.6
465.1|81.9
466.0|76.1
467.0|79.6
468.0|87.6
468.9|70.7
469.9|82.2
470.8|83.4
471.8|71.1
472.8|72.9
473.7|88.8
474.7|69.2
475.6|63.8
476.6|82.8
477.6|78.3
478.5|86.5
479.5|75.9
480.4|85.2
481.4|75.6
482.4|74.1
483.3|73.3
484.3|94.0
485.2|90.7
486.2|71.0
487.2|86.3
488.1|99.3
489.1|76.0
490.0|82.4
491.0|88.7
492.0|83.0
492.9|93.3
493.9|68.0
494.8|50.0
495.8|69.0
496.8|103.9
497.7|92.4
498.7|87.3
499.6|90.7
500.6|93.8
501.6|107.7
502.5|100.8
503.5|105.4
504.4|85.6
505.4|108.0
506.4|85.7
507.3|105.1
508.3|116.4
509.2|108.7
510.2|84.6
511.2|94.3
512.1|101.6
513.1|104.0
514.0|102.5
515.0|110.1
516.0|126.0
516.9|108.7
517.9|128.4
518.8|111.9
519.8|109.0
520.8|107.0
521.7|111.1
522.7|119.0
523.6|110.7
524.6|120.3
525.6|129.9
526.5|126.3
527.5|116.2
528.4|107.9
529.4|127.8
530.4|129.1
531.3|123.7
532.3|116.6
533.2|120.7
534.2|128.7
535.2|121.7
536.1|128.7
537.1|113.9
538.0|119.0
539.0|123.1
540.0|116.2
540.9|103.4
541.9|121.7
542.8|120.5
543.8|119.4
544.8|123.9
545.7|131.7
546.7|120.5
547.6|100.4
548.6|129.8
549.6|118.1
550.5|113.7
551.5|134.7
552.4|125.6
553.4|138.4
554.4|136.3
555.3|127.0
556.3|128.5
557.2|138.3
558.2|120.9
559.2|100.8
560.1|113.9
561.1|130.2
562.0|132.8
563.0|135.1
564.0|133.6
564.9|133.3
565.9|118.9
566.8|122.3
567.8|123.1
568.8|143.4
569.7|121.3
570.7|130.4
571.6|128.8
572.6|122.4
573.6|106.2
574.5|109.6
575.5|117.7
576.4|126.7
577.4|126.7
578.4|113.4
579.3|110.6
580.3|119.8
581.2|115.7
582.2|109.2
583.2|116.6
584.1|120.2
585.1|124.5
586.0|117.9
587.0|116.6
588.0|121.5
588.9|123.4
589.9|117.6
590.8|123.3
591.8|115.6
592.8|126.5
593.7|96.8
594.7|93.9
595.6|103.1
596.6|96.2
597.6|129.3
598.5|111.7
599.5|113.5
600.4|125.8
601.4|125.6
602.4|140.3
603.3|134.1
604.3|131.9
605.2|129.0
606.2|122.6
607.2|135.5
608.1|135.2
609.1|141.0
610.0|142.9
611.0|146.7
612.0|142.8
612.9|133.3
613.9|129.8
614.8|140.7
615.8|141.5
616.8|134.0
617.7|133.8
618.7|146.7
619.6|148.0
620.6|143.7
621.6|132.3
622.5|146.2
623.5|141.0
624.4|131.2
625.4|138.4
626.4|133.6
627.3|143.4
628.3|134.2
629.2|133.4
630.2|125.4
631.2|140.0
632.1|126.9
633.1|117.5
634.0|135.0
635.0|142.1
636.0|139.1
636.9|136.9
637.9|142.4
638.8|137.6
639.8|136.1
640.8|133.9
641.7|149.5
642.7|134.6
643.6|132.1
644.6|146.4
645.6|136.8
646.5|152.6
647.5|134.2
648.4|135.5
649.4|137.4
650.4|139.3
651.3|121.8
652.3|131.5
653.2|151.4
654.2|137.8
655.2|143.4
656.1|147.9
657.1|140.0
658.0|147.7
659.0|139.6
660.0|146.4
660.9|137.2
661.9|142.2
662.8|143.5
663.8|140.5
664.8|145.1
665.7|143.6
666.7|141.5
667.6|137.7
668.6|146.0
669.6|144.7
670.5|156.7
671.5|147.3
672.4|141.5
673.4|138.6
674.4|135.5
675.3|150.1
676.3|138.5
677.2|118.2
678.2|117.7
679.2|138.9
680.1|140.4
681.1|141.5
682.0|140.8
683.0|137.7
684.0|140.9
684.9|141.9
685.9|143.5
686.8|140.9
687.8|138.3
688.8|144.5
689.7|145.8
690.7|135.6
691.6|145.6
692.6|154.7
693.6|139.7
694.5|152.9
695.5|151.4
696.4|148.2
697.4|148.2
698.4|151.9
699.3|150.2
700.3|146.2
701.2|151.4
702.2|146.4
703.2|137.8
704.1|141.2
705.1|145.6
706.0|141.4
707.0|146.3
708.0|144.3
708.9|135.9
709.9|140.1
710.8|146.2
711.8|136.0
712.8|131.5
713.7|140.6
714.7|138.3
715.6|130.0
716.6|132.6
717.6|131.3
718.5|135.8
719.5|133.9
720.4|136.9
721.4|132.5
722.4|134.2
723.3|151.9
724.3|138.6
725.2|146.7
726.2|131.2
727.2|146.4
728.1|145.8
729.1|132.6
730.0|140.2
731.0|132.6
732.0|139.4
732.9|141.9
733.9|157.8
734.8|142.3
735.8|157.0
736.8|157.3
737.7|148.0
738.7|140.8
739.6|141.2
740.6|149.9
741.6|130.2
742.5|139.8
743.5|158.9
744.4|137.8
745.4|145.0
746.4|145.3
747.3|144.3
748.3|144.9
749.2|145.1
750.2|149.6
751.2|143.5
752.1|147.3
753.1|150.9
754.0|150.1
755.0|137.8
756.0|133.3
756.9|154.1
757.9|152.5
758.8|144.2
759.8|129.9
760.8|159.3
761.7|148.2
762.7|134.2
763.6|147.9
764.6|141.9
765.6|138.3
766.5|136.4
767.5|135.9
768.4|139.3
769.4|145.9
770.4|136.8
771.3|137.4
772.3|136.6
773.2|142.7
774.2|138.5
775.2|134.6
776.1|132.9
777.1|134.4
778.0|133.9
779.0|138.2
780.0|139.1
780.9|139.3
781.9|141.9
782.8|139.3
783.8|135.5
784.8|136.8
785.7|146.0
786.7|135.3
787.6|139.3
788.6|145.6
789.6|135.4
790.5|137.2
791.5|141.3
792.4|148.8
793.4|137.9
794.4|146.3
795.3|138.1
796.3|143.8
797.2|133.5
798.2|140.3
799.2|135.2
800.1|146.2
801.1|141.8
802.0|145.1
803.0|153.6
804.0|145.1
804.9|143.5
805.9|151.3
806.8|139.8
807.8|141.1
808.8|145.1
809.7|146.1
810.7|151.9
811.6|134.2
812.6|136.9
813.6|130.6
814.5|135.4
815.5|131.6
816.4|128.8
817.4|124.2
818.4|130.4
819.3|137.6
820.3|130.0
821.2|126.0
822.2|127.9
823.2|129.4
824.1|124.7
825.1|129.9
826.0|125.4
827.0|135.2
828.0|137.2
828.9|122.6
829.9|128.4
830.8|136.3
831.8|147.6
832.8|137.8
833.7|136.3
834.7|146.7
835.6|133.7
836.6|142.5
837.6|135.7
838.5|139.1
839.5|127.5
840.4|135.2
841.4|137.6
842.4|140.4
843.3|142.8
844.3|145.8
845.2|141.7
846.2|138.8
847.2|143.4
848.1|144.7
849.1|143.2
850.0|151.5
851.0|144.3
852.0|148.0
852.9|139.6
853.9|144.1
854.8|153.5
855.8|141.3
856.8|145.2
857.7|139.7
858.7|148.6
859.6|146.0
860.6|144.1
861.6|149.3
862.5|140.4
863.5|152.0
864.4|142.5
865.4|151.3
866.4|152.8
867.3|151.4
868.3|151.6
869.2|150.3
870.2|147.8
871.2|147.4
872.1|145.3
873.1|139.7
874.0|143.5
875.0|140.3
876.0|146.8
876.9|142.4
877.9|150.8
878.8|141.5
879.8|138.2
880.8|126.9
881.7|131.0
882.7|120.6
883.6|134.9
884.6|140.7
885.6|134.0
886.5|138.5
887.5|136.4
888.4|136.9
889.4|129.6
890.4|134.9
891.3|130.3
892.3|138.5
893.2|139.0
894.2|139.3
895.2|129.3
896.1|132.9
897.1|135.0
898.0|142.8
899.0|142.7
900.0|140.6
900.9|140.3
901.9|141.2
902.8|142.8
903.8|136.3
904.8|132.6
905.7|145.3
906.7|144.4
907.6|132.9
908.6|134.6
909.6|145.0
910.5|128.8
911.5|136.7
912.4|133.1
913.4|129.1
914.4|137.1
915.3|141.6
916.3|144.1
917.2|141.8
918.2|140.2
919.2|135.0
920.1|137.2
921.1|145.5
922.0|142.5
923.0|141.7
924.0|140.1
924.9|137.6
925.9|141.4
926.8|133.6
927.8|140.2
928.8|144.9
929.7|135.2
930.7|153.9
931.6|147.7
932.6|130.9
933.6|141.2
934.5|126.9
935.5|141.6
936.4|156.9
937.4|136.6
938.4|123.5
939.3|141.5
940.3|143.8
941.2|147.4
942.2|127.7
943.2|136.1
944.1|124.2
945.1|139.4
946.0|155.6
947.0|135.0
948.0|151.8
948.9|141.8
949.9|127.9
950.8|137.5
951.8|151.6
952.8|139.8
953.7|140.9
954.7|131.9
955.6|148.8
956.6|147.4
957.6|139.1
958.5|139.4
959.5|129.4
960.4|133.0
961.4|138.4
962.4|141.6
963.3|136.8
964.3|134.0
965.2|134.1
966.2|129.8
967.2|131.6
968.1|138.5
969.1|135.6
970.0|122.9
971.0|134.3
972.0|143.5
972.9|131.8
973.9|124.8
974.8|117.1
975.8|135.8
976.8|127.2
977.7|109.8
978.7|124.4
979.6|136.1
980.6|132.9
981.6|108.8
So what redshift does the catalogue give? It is 0.150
